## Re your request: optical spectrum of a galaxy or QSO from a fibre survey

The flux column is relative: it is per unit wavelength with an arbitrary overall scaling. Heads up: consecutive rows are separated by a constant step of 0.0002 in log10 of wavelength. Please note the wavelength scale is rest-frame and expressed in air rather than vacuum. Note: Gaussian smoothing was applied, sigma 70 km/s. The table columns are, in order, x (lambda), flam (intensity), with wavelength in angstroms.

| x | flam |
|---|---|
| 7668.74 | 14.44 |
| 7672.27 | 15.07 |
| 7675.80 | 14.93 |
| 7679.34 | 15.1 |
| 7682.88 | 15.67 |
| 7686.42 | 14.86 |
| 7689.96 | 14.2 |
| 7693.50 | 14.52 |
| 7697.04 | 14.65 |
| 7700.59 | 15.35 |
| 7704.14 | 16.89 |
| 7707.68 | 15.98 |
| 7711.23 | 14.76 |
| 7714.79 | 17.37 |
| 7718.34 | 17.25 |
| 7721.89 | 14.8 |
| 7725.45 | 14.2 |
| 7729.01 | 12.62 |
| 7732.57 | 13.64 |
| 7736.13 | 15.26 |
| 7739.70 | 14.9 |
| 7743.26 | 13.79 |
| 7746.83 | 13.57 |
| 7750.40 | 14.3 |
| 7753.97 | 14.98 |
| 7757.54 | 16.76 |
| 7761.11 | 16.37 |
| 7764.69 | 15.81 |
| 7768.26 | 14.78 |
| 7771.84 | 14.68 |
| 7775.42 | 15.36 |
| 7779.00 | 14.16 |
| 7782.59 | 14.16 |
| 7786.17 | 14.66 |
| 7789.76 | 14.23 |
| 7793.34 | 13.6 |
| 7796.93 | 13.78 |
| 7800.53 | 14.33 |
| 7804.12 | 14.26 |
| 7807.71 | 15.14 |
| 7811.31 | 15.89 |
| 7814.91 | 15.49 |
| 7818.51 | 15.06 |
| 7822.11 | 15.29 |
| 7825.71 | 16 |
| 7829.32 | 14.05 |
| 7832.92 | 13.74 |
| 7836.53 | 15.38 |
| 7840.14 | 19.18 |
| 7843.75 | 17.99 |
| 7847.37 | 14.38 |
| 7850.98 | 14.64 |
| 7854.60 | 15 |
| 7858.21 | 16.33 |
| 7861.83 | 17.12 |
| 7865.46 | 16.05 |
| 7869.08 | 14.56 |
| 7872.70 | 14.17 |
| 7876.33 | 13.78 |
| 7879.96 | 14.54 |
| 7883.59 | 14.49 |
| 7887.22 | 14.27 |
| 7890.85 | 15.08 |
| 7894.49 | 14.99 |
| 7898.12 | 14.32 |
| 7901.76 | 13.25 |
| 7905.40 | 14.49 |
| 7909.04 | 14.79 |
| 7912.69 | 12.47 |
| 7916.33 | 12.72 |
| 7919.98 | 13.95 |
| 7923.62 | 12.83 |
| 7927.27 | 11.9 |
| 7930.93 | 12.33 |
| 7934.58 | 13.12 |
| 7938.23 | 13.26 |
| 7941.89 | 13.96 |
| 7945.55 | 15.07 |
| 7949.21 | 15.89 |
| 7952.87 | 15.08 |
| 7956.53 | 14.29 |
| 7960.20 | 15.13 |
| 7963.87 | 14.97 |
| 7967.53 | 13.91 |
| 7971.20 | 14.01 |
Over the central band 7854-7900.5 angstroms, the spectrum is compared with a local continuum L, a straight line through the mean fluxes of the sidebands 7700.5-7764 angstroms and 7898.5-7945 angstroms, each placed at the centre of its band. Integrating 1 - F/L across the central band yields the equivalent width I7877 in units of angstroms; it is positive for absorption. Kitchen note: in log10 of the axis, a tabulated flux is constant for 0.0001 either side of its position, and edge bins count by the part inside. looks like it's -4.0 angstroms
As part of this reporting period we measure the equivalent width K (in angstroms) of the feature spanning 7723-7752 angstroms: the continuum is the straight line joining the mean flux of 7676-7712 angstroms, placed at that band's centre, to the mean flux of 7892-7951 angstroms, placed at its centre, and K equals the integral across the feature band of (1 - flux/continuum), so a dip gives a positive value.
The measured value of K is 1.7 angstroms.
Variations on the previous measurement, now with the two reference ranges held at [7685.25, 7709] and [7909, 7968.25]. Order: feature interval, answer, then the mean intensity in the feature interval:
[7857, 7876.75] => -1.6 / 15.4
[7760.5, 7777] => -0.6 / 15.3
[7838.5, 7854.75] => -2.2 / 16.3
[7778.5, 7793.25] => 0.5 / 14.2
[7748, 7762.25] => -0.6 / 15.5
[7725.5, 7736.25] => 1.0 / 13.7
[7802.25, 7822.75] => -0.9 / 15.2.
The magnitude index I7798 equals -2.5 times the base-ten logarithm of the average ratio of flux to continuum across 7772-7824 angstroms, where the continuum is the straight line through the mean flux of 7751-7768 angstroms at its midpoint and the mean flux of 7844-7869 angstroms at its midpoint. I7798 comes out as 0.07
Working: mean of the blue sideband 15.8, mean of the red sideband 15.7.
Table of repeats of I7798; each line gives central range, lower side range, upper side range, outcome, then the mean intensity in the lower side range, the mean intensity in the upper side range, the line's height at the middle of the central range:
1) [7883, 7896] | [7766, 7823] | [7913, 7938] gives -0.11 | 14.7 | 12.8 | 13.3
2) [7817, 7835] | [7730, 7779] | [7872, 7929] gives -0.03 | 14.9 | 13.9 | 14.4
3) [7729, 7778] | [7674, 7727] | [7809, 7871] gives 0.05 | 15.4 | 15.6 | 15.5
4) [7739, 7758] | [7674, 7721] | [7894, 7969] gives 0.04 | 15.5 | 13.9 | 15.1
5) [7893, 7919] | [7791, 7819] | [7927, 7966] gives 0.04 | 14.7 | 14.2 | 14.3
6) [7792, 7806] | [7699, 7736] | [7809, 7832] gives 0.09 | 15.3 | 15.2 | 15.2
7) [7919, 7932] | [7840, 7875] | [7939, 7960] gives 0.18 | 15.8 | 14.8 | 15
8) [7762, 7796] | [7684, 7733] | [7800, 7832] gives 0.03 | 15.1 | 15.1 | 15.1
